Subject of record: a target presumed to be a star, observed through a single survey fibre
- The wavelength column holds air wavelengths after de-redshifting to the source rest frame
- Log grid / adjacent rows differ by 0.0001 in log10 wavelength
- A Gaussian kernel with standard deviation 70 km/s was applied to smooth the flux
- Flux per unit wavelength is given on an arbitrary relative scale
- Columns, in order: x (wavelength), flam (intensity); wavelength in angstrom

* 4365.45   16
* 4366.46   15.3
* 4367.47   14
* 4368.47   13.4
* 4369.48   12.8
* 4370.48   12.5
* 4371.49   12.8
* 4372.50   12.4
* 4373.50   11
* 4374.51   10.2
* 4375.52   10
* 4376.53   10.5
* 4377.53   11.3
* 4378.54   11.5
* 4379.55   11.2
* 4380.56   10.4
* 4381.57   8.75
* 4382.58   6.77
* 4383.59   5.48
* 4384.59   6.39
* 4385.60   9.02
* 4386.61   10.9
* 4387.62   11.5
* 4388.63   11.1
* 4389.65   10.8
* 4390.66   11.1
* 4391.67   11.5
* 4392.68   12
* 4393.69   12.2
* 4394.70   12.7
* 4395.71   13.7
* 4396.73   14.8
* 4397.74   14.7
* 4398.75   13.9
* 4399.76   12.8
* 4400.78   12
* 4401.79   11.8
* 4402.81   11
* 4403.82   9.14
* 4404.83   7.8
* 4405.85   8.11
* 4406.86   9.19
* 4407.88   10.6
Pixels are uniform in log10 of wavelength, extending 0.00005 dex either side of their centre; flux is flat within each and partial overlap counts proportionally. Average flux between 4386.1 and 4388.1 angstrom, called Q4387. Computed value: 11.2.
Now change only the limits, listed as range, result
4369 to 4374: 12.3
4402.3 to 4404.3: 10.1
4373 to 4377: 10.4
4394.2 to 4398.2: 14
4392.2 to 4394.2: 12.1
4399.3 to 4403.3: 11.9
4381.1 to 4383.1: 7.72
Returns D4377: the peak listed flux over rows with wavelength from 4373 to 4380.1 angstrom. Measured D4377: 11.5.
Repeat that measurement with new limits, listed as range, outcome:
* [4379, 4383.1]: 11.2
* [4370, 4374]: 12.8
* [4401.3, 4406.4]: 11.8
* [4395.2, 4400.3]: 14.8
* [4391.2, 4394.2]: 12.2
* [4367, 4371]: 14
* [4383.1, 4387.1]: 10.9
